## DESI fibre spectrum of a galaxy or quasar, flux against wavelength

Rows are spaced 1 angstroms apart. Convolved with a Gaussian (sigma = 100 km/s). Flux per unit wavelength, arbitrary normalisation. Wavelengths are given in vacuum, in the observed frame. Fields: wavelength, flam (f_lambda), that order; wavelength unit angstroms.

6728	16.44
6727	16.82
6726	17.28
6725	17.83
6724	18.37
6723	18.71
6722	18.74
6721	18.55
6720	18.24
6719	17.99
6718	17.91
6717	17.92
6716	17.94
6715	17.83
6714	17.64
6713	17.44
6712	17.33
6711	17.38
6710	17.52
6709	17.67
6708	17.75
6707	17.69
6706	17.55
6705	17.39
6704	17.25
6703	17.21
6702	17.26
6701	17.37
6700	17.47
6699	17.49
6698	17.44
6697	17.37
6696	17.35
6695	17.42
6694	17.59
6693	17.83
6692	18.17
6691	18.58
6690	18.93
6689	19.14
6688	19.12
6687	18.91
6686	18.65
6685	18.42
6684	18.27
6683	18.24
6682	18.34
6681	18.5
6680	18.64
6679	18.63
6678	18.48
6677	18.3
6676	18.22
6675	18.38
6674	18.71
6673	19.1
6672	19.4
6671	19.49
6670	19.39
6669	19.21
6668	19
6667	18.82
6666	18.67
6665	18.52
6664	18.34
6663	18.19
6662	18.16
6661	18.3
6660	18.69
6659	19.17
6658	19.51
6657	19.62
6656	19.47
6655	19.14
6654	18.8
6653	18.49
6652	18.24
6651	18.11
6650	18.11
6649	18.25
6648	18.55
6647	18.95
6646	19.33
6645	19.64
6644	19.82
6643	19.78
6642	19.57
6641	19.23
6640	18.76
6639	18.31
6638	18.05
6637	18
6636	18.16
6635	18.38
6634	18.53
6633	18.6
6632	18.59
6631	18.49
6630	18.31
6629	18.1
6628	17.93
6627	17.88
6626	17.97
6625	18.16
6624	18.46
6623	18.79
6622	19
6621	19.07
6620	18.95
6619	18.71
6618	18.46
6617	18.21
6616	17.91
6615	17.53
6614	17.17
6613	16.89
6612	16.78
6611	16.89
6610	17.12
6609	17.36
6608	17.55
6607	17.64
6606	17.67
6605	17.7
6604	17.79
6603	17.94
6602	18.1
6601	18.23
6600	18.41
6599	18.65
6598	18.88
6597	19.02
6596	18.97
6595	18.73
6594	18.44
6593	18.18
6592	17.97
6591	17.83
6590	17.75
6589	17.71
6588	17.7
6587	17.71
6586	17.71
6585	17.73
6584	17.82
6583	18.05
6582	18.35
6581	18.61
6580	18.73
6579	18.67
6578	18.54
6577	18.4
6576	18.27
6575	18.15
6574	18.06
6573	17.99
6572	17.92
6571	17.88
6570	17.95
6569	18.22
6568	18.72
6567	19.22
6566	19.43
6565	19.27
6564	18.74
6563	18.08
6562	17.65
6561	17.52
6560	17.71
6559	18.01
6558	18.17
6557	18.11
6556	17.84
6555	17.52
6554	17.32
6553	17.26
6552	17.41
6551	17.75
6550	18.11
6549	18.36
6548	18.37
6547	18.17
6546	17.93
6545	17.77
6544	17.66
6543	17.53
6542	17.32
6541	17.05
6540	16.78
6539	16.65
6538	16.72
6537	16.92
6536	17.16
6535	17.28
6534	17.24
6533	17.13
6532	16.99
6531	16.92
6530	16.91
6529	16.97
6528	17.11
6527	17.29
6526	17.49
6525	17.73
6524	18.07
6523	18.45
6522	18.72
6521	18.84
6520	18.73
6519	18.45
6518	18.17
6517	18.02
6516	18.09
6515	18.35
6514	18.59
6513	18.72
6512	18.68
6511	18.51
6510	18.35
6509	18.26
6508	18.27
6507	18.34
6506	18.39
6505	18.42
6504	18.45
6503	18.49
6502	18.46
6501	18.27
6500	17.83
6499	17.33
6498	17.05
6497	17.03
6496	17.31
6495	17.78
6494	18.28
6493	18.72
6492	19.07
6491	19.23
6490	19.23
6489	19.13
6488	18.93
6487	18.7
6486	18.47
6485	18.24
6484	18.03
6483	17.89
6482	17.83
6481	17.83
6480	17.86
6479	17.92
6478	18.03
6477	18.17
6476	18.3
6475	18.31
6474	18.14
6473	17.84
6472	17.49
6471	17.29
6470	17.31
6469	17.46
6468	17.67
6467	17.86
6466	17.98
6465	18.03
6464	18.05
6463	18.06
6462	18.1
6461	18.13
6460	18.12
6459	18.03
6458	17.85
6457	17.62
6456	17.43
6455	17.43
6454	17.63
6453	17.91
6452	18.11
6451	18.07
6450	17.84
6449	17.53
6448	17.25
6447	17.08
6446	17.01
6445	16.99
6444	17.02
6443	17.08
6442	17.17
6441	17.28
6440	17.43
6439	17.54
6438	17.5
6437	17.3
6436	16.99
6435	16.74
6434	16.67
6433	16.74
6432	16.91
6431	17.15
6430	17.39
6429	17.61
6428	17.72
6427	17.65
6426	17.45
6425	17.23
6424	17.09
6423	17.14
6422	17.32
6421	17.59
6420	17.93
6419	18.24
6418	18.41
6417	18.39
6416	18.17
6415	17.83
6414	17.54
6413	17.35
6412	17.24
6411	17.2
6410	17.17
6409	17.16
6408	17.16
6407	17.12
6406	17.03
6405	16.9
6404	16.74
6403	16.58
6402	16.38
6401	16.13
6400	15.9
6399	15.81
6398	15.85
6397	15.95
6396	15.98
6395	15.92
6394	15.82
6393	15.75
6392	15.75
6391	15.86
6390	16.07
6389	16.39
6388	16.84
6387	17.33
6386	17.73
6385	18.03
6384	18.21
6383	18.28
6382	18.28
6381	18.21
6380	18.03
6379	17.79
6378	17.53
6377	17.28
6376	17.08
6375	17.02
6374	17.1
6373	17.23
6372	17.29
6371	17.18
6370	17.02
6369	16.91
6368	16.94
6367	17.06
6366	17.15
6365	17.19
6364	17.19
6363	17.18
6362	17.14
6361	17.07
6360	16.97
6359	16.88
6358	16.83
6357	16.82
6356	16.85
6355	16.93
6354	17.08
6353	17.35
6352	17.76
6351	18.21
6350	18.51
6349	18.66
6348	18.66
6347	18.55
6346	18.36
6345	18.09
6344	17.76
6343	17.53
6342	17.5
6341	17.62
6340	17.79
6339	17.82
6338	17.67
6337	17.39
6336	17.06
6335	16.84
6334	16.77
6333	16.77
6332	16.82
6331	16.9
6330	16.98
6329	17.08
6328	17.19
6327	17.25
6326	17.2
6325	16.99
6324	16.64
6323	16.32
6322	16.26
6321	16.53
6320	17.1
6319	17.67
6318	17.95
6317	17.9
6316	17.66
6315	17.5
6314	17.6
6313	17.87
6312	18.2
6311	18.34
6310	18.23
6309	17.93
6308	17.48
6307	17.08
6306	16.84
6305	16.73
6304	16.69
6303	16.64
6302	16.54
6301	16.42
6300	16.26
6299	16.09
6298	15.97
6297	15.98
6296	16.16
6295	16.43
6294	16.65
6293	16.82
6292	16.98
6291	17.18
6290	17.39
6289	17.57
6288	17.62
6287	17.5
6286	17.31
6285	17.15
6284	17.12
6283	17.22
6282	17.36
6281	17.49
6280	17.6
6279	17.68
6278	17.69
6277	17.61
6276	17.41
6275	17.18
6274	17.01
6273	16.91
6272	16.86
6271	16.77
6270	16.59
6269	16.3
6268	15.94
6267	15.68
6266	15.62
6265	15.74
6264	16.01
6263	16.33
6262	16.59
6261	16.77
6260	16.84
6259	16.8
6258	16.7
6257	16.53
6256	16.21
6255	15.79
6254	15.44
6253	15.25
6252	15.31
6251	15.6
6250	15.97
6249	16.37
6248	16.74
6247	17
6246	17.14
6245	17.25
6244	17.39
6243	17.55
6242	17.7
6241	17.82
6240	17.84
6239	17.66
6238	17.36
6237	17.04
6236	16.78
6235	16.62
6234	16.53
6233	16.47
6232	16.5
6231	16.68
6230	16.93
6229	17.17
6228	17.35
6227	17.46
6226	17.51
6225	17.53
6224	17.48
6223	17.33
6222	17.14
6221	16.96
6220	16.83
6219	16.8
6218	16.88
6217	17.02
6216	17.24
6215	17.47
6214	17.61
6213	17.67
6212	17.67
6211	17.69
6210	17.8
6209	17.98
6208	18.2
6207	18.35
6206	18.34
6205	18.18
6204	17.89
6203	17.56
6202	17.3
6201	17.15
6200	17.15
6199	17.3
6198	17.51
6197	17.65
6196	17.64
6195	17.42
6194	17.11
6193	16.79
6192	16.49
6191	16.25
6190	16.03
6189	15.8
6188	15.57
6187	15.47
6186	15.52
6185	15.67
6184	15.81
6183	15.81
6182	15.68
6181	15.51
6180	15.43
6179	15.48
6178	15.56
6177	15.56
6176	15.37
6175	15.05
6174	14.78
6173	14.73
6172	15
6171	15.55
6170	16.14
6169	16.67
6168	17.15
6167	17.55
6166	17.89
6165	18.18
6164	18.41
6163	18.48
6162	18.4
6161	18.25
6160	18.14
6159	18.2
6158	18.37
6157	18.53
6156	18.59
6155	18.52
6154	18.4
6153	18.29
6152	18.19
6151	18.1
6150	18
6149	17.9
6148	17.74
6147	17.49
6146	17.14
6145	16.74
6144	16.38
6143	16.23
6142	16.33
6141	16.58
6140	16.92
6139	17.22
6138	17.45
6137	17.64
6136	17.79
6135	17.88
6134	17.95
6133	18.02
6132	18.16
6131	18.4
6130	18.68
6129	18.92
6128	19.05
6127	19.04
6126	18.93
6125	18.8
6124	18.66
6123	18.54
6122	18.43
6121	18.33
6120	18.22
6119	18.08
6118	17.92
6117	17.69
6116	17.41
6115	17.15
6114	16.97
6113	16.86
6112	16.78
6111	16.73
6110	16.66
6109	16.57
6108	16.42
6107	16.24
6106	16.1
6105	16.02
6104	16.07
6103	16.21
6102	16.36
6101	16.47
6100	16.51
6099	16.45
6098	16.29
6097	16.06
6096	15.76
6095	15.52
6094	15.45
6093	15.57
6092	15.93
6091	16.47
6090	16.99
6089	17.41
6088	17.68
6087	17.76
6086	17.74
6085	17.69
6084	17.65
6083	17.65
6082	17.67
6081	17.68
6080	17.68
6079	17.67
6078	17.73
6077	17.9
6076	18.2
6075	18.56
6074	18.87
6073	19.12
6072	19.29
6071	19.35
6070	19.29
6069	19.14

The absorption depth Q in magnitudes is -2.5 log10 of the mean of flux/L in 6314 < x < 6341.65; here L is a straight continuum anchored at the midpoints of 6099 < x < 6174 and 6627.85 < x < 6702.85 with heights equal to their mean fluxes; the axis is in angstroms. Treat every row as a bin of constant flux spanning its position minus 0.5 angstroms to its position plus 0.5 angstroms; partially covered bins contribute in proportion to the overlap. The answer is 0.04 mag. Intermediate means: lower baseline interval 17.5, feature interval 17.2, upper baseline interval 18.5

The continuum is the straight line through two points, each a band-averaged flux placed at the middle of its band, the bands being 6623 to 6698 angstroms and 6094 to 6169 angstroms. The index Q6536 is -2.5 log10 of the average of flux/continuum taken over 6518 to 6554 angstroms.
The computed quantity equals 0.05 mag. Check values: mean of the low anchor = 17.5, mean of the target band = 17.6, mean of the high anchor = 18.6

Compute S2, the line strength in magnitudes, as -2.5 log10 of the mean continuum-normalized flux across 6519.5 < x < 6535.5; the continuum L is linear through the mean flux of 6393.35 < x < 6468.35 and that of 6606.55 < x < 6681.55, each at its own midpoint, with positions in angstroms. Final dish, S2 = 0.01 mag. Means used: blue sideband 17.3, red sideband 18.5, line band 17.6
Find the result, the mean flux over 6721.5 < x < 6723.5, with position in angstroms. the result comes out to 18.7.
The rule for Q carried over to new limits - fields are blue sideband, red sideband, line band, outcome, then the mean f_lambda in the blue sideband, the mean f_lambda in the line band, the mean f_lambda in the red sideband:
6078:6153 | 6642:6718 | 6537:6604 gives 0.01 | 17.3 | 18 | 18.4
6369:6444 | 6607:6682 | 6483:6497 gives -0.05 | 17.1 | 18.5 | 18.5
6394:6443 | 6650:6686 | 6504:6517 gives -0.04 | 17.1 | 18.4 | 18.7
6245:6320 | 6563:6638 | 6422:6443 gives 0.02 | 16.9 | 17.2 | 18.2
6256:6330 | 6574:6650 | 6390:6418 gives 0.05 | 17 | 16.7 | 18.3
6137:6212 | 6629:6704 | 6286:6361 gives 0.01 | 17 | 17.2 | 18.5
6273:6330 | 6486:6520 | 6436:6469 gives 0.03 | 17.1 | 17.6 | 18.3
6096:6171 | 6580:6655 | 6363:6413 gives 0.06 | 17.5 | 16.9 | 18.3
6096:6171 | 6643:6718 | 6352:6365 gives 0.05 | 17.5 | 17.1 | 18.3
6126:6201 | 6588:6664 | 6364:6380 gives 0.03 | 17.1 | 17.2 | 18.4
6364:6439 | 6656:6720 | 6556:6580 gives -0.03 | 17.1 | 18.3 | 18.2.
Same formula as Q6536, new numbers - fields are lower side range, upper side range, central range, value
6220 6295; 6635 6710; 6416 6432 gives -0.006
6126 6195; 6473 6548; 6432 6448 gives 0.043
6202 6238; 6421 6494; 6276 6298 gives 0.019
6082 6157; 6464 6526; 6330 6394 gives 0.035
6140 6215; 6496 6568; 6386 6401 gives 0.091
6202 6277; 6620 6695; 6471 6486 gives -0.003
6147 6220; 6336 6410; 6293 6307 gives 0.044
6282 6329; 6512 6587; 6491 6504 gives -0.018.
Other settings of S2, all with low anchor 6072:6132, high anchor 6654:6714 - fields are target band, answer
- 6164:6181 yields 0.09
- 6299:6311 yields 0.04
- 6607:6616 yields 0.06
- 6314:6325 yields 0.03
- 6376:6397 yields 0.05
